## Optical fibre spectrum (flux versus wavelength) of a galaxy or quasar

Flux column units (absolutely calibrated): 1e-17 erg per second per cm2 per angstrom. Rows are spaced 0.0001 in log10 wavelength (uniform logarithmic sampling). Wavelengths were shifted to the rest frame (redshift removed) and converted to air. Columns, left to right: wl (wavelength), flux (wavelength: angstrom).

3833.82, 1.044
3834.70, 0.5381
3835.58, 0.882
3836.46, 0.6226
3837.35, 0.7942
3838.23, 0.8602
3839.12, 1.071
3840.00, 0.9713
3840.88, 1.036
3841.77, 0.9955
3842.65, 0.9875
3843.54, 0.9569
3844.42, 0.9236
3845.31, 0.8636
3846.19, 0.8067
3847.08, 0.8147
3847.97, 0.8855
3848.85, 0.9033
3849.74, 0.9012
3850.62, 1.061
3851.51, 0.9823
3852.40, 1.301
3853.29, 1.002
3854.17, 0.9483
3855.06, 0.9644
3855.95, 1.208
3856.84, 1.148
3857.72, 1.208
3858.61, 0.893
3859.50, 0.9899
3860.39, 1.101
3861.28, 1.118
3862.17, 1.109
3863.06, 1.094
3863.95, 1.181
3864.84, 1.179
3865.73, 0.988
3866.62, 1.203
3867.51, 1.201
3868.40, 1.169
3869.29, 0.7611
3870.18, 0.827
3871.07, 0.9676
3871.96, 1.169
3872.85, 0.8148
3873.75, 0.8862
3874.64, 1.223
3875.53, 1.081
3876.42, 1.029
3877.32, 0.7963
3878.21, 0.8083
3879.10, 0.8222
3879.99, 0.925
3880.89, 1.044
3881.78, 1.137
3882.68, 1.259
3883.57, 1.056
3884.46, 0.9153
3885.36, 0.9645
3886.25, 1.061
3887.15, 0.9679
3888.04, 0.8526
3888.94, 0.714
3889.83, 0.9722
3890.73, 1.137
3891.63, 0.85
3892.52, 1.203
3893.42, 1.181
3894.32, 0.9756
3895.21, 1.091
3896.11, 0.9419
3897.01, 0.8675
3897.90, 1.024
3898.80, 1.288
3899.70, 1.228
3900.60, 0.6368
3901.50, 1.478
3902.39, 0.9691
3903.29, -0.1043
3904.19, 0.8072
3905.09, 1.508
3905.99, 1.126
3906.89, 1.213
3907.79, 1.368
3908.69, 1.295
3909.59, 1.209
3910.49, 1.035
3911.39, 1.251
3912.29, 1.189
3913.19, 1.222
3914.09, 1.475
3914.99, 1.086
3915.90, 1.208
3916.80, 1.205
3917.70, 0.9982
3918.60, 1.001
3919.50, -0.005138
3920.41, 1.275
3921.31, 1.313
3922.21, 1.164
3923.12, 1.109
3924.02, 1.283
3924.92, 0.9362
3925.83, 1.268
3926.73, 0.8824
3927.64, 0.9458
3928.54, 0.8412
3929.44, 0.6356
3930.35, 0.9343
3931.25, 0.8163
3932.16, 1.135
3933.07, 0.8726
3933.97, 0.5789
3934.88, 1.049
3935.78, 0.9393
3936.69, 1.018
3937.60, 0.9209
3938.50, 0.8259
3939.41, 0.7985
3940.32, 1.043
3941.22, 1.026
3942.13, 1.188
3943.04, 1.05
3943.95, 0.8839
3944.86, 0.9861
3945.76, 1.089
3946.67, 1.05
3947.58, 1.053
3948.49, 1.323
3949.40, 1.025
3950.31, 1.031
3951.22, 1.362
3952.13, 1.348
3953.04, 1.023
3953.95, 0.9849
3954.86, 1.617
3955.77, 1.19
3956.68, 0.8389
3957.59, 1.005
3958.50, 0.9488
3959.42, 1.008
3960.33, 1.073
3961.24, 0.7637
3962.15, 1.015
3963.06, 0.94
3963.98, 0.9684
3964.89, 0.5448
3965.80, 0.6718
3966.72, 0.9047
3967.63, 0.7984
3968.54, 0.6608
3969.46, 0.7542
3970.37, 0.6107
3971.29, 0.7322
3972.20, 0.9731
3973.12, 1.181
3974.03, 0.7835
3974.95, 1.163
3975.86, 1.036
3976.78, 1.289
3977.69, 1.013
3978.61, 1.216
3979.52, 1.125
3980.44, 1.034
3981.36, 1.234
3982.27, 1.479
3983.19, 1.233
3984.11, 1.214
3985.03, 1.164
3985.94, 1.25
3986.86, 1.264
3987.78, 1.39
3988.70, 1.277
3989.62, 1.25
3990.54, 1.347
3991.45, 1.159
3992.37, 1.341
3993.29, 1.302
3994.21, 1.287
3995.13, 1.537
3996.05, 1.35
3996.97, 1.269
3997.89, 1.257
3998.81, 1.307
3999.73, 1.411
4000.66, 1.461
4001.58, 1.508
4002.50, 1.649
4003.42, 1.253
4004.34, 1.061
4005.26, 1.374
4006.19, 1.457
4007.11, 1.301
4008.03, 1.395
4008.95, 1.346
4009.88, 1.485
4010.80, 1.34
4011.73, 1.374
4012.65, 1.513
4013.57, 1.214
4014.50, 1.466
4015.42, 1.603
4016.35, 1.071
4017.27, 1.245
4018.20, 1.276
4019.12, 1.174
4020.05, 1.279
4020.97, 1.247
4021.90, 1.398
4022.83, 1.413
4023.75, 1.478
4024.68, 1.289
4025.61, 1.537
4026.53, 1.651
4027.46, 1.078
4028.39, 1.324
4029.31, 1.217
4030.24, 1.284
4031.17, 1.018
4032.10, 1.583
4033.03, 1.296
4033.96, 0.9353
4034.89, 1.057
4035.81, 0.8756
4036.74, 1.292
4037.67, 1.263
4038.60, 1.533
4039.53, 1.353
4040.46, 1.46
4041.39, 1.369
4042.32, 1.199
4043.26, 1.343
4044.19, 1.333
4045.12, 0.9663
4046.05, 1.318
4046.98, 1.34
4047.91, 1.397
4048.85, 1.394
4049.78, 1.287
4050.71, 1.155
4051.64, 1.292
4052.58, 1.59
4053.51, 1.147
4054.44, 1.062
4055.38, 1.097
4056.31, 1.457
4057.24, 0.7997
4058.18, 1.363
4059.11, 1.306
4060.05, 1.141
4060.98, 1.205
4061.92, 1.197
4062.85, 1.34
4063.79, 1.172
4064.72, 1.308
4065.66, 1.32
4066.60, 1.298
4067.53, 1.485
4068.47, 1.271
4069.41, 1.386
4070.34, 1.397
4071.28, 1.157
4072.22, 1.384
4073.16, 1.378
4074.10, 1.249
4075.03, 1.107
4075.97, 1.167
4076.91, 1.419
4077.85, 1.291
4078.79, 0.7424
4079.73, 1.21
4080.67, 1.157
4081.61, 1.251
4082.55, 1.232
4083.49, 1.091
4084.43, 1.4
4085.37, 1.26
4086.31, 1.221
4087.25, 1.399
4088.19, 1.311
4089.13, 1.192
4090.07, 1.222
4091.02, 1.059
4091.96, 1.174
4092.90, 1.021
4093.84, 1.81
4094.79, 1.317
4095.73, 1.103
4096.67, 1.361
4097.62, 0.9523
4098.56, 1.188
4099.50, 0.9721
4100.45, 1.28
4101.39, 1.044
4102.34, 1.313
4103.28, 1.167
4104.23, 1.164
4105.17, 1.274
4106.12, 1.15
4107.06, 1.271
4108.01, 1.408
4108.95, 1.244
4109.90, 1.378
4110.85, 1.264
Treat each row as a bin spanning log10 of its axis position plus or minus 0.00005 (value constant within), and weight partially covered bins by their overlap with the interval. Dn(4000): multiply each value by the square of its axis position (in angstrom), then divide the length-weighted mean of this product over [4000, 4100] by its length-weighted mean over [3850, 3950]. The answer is 1.34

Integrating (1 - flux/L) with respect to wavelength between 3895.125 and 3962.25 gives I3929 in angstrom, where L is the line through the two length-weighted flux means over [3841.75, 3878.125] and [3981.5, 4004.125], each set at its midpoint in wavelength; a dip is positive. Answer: 7.6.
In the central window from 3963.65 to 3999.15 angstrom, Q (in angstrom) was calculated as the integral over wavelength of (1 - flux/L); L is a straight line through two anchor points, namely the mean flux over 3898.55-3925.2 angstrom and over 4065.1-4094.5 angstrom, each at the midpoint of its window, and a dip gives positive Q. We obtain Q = 1.6 angstrom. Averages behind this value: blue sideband 1.09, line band 1.11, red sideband 1.26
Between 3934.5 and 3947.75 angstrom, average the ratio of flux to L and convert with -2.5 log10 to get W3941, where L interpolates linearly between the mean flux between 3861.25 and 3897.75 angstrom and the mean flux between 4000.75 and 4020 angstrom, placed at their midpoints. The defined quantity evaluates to 0.18 mag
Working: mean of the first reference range 1.01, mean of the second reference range 1.36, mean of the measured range 0.994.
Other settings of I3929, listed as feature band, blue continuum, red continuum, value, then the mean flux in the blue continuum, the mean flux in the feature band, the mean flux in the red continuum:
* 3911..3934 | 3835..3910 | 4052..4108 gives 0.65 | 1.01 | 1.03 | 1.24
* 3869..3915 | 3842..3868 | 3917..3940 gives -2.09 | 1.03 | 1.03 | 0.945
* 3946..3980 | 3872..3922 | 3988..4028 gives 6.10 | 1.04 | 1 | 1.35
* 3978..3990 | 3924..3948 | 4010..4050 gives -1.07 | 0.959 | 1.24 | 1.31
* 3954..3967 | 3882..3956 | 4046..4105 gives 1.55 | 1.04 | 0.965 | 1.24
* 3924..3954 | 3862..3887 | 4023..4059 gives 3.23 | 1.02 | 1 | 1.28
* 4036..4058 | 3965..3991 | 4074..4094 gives -2.11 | 1.07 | 1.28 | 1.22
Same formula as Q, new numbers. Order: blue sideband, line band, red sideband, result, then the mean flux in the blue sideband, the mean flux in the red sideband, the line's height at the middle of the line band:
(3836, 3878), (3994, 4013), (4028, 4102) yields -3.3 angstrom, 0.999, 1.24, 1.17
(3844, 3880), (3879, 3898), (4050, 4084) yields 0.7 angstrom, 1.01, 1.24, 1.04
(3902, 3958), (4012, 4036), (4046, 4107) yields -2.6 angstrom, 1.04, 1.24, 1.17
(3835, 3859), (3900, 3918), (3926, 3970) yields -2.7 angstrom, 0.961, 0.967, 0.965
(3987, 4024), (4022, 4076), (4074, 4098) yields -0.1 angstrom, 1.35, 1.22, 1.28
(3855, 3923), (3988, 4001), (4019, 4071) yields -1.3 angstrom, 1.05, 1.28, 1.21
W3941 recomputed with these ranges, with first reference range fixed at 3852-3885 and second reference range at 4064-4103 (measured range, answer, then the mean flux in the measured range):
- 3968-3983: 0.121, 1.02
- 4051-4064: -0.009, 1.23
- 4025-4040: -0.067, 1.27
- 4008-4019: -0.153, 1.35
